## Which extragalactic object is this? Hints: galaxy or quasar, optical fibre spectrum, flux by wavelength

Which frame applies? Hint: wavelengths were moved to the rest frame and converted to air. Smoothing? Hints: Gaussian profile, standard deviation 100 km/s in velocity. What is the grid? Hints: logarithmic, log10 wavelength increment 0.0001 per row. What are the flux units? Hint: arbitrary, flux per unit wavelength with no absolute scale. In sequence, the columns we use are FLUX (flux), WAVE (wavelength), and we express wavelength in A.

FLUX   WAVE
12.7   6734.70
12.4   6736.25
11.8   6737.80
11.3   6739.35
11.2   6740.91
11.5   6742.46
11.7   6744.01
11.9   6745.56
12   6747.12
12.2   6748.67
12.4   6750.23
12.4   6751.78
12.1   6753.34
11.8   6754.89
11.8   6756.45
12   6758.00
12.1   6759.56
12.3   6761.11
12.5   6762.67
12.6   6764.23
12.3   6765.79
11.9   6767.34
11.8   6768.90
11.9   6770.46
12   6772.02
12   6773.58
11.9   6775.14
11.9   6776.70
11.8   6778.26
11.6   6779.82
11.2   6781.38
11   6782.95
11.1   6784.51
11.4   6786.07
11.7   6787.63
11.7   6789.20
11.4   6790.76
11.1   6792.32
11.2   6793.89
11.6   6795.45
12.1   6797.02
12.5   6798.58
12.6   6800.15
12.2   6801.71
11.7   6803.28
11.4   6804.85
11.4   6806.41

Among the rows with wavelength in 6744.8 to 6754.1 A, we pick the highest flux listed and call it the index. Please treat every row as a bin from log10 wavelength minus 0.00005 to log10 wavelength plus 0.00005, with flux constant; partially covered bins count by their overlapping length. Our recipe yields 12.4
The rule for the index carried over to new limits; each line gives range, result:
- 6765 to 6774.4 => 12.3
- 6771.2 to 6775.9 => 12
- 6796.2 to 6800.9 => 12.6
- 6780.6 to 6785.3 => 11.2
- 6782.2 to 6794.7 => 11.7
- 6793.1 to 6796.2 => 11.6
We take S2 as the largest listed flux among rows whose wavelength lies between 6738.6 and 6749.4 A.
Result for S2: 12.2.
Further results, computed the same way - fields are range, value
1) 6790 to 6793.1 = 11.4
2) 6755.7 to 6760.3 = 12.1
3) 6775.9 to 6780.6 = 11.9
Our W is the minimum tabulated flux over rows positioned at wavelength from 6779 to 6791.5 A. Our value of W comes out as 11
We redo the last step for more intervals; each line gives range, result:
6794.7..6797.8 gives 11.6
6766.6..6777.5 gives 11.8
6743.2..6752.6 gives 11.7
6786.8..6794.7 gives 11.1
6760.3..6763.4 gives 12.3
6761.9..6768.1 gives 11.9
